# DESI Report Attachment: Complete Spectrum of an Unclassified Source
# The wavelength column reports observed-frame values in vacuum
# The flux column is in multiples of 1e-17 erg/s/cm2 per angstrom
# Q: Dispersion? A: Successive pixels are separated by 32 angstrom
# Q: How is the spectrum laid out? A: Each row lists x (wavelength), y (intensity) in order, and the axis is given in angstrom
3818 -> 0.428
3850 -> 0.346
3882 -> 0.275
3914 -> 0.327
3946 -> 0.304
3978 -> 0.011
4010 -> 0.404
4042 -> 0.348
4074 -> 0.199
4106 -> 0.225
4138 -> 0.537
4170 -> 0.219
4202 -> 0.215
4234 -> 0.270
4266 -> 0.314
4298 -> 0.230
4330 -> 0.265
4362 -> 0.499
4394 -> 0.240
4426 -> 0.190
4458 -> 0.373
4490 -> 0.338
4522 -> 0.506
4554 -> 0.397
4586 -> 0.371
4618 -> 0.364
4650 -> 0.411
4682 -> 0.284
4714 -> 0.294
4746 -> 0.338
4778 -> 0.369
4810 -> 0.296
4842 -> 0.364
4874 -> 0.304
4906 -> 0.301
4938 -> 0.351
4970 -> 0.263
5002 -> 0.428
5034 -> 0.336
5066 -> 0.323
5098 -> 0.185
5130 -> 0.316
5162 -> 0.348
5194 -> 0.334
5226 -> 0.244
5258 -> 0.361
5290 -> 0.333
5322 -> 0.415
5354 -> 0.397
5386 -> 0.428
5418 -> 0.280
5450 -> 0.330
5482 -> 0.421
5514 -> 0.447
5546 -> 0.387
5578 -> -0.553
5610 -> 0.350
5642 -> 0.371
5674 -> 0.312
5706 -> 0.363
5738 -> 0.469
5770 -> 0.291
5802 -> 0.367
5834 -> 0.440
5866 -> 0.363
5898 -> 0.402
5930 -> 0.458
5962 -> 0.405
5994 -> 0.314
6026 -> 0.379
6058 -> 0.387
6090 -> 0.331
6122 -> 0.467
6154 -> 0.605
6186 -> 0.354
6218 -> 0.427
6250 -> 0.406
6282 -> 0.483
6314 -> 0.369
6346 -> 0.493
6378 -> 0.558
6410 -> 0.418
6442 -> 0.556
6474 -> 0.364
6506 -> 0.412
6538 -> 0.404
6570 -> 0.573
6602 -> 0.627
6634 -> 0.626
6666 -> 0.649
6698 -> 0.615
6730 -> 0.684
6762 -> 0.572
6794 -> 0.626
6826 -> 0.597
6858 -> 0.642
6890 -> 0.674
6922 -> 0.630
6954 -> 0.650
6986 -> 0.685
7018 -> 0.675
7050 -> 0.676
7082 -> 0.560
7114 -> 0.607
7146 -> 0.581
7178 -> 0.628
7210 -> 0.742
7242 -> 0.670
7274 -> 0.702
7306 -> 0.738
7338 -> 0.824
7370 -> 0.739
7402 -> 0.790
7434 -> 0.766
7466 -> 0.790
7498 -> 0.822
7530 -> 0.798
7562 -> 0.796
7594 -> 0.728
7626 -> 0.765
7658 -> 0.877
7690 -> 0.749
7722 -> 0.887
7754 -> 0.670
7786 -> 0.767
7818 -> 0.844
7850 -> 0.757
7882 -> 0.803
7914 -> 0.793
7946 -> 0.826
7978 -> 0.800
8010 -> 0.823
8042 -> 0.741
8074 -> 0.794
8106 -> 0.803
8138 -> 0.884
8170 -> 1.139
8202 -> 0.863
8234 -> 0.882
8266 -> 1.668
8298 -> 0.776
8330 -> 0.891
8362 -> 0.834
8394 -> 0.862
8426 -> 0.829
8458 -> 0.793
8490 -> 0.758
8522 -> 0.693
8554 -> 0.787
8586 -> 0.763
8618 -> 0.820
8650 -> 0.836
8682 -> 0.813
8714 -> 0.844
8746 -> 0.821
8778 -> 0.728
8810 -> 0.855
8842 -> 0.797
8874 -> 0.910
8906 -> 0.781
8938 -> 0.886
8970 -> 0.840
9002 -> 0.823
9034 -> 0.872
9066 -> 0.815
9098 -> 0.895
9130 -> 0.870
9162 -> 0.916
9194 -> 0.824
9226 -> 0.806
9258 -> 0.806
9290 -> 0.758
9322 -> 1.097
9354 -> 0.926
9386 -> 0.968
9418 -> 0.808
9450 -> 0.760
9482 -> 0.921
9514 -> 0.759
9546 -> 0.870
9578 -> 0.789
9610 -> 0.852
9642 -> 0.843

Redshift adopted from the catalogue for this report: 0.65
